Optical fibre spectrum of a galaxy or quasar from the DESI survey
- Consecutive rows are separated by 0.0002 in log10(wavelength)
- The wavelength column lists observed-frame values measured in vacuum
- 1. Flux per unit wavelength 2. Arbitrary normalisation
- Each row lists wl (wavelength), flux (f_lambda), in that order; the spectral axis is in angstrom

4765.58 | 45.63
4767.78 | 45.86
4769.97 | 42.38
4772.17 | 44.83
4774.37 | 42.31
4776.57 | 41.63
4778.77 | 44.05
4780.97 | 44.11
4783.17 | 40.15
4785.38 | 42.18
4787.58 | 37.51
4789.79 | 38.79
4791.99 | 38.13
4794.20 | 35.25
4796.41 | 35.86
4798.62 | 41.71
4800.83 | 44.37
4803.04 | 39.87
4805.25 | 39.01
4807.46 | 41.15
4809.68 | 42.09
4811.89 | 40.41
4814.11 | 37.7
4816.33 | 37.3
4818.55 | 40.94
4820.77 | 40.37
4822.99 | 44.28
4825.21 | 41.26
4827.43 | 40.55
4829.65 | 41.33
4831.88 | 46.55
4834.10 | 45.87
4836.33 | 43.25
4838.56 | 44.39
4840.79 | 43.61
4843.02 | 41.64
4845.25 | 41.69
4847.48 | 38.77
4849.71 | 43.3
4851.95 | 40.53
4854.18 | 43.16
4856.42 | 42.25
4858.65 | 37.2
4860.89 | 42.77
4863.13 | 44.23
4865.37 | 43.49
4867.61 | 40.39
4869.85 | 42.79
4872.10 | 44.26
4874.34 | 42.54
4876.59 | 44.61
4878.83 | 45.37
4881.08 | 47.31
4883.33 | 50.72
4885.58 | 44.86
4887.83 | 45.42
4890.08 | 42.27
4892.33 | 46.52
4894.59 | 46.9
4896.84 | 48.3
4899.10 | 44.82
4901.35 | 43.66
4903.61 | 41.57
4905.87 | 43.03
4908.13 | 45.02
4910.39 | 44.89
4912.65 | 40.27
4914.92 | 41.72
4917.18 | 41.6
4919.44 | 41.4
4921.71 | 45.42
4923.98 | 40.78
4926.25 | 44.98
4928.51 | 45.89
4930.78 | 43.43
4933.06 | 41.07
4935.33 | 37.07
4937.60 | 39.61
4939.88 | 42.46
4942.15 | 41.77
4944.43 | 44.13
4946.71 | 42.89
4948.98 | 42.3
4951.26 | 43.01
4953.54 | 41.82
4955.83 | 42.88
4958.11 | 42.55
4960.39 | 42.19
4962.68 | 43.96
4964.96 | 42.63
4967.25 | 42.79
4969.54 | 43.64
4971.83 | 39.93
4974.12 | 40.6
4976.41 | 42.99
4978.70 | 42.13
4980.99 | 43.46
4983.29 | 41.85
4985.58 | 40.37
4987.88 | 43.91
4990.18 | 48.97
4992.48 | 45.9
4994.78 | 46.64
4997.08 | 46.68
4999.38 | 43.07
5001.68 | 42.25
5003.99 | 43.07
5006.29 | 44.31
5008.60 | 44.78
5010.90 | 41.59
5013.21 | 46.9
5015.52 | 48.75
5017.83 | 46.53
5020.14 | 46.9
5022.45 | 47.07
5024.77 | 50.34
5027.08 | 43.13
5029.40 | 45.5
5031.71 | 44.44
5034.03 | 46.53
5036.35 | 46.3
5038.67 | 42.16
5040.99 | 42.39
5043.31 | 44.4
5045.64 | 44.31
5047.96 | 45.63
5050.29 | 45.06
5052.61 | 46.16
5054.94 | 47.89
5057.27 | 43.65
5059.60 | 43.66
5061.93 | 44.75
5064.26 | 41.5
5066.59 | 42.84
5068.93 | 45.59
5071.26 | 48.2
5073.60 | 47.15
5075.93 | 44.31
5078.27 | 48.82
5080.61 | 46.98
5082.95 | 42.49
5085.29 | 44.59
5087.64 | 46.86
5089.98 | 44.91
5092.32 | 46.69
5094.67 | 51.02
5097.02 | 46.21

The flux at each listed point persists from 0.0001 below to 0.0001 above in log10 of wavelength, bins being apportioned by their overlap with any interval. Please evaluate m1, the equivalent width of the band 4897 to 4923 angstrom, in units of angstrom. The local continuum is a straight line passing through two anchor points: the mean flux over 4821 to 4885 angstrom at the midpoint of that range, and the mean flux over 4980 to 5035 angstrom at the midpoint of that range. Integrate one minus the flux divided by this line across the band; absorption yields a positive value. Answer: 0.4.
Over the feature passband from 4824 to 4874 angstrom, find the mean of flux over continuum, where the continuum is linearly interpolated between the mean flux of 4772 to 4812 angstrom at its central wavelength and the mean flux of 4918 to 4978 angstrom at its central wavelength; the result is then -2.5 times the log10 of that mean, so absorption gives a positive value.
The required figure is -0.03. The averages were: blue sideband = 40.6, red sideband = 42.4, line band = 42.4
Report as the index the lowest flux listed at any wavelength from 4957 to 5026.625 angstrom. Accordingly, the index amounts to 39.93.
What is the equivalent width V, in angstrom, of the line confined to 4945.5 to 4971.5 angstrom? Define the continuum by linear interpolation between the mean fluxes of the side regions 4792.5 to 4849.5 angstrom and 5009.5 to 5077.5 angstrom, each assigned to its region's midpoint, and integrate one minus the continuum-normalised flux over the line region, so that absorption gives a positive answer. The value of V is 0.62 angstrom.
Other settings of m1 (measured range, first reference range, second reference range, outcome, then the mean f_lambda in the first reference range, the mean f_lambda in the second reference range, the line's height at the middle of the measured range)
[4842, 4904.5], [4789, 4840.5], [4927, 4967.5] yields -3.1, 41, 42.4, 41.6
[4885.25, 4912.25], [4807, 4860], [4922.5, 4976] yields -1.7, 41.7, 42.3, 42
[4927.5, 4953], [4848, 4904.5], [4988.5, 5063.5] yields 1.4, 43.9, 45.3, 44.5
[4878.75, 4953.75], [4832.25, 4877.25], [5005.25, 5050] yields -0.1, 42.6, 45.4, 43.6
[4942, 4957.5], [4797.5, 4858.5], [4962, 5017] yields 0.2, 41.7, 43.8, 43.3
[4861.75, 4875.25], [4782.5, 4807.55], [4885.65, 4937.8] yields -0.3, 39.4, 43.4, 41.9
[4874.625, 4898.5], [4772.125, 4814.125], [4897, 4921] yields -2.0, 40.5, 43.1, 42.6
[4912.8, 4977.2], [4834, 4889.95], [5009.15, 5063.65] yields 2.9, 43.3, 45.3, 44.3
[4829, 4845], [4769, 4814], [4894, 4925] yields -0.8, 40.7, 43.5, 41.8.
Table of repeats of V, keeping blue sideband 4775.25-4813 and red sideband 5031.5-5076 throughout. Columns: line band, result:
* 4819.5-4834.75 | -0.7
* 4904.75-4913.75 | -0.2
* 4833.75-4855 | -0.6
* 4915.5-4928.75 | -0.2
